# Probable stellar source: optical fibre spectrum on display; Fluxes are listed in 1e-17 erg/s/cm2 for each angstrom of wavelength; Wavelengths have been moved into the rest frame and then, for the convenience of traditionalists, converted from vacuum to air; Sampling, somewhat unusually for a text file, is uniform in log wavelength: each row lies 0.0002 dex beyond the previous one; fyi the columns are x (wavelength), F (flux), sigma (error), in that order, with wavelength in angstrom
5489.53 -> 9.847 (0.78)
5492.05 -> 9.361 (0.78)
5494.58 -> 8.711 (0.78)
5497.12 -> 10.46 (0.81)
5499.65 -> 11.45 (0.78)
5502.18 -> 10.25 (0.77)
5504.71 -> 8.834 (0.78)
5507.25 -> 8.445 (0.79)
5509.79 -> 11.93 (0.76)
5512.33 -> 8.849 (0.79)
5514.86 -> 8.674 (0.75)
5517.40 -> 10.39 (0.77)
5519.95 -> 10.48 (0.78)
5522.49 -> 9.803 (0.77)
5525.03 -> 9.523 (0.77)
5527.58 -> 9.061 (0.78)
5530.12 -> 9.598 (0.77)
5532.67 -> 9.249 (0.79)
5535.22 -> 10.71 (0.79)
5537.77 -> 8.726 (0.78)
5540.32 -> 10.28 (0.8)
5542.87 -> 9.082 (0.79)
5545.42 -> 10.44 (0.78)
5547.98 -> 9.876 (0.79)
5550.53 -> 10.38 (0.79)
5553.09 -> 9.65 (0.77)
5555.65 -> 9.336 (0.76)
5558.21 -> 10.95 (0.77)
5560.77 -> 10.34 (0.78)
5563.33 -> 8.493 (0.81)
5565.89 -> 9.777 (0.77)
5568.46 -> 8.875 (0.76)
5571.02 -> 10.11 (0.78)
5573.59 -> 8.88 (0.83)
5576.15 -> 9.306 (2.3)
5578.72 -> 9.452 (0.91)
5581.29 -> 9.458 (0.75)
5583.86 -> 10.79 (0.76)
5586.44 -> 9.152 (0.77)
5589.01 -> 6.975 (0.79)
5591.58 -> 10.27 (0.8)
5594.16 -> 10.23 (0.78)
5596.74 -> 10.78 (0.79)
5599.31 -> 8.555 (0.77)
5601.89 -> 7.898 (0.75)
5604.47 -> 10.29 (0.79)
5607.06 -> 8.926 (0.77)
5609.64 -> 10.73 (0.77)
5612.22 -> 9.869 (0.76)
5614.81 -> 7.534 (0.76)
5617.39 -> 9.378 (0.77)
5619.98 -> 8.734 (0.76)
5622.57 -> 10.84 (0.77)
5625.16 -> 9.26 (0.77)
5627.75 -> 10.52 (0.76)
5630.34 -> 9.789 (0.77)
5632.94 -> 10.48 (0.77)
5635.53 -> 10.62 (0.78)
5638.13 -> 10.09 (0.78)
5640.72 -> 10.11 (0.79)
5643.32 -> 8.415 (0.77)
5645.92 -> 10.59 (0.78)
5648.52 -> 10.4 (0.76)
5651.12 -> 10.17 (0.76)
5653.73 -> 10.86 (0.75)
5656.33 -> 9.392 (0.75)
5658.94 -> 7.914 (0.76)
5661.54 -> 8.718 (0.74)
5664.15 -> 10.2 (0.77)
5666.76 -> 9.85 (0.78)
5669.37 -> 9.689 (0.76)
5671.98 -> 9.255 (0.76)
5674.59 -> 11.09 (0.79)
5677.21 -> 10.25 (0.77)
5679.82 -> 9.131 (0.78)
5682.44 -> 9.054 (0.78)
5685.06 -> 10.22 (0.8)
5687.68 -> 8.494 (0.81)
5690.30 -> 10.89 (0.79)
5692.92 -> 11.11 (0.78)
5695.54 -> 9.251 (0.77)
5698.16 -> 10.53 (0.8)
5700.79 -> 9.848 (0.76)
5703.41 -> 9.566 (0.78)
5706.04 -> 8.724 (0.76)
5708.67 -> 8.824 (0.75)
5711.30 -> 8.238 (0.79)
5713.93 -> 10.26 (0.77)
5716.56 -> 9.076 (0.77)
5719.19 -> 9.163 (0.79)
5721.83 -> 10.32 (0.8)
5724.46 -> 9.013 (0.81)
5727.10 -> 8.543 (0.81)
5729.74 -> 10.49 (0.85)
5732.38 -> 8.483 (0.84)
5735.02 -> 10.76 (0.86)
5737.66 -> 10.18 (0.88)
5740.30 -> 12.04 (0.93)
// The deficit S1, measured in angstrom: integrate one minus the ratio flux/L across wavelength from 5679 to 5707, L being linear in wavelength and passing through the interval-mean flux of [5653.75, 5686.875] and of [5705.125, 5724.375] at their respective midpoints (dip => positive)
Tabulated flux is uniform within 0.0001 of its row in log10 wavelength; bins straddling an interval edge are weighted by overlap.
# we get -1.0 angstrom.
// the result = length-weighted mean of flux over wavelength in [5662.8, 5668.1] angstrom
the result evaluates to 10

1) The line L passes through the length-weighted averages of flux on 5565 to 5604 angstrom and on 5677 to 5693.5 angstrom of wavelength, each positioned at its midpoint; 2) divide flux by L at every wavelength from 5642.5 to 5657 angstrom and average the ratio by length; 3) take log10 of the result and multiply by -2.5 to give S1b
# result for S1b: -0.04 mag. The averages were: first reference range 9.38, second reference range 9.8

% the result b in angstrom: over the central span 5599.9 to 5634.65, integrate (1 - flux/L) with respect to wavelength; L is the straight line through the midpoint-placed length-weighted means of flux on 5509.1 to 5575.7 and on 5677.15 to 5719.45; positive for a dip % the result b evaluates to 0.3 angstrom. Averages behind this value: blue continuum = 9.72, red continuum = 9.56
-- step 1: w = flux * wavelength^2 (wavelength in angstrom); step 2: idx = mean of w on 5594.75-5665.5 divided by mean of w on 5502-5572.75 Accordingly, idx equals 1.03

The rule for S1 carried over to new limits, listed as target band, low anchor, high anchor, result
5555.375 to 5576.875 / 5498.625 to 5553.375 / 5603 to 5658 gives 0.5 angstrom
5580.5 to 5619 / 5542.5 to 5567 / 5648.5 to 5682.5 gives 1.6 angstrom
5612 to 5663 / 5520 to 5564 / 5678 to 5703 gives 0.7 angstrom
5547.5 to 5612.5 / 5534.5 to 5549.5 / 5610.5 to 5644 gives 1.3 angstrom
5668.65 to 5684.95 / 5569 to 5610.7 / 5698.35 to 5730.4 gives -0.7 angstrom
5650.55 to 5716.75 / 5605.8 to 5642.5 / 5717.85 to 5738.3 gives 0.2 angstrom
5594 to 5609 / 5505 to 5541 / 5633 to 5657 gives 0.8 angstrom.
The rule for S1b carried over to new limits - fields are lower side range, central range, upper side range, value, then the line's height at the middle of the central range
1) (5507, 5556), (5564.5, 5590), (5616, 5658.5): 0.060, 9.83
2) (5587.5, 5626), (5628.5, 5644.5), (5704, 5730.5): -0.071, 9.32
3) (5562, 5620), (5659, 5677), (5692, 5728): -0.032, 9.41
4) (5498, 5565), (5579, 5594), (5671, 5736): 0.039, 9.74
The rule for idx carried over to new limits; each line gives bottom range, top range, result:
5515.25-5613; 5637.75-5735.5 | 1.04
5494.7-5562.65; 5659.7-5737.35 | 1.04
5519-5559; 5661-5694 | 1.06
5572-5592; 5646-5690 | 1.08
